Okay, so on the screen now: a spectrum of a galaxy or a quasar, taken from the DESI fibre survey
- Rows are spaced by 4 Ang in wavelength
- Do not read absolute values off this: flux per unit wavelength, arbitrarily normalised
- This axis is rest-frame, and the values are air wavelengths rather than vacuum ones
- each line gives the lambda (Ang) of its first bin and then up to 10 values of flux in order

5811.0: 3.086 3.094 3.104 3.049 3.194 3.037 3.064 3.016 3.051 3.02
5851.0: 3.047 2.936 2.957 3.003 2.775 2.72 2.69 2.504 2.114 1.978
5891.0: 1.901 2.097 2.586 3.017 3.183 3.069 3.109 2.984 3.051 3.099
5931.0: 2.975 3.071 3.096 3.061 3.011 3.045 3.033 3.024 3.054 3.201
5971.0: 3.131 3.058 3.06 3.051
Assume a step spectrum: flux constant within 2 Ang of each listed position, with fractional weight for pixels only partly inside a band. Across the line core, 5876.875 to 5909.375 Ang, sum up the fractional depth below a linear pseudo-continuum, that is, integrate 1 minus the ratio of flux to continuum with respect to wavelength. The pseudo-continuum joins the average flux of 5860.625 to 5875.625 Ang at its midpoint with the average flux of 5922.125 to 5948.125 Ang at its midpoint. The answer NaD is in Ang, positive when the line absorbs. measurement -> 5.31 Ang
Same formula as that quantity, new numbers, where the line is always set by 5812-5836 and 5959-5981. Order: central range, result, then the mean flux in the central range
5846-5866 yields 0.7 Ang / 2.98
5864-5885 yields 3.5 Ang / 2.58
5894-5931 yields 1.9 Ang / 2.94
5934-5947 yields 0.1 Ang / 3.07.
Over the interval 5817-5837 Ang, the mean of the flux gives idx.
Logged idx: 3.09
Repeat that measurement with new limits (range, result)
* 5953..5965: 3.04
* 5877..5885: 2.31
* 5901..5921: 3.07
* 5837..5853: 3.03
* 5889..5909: 2.56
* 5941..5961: 3.03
